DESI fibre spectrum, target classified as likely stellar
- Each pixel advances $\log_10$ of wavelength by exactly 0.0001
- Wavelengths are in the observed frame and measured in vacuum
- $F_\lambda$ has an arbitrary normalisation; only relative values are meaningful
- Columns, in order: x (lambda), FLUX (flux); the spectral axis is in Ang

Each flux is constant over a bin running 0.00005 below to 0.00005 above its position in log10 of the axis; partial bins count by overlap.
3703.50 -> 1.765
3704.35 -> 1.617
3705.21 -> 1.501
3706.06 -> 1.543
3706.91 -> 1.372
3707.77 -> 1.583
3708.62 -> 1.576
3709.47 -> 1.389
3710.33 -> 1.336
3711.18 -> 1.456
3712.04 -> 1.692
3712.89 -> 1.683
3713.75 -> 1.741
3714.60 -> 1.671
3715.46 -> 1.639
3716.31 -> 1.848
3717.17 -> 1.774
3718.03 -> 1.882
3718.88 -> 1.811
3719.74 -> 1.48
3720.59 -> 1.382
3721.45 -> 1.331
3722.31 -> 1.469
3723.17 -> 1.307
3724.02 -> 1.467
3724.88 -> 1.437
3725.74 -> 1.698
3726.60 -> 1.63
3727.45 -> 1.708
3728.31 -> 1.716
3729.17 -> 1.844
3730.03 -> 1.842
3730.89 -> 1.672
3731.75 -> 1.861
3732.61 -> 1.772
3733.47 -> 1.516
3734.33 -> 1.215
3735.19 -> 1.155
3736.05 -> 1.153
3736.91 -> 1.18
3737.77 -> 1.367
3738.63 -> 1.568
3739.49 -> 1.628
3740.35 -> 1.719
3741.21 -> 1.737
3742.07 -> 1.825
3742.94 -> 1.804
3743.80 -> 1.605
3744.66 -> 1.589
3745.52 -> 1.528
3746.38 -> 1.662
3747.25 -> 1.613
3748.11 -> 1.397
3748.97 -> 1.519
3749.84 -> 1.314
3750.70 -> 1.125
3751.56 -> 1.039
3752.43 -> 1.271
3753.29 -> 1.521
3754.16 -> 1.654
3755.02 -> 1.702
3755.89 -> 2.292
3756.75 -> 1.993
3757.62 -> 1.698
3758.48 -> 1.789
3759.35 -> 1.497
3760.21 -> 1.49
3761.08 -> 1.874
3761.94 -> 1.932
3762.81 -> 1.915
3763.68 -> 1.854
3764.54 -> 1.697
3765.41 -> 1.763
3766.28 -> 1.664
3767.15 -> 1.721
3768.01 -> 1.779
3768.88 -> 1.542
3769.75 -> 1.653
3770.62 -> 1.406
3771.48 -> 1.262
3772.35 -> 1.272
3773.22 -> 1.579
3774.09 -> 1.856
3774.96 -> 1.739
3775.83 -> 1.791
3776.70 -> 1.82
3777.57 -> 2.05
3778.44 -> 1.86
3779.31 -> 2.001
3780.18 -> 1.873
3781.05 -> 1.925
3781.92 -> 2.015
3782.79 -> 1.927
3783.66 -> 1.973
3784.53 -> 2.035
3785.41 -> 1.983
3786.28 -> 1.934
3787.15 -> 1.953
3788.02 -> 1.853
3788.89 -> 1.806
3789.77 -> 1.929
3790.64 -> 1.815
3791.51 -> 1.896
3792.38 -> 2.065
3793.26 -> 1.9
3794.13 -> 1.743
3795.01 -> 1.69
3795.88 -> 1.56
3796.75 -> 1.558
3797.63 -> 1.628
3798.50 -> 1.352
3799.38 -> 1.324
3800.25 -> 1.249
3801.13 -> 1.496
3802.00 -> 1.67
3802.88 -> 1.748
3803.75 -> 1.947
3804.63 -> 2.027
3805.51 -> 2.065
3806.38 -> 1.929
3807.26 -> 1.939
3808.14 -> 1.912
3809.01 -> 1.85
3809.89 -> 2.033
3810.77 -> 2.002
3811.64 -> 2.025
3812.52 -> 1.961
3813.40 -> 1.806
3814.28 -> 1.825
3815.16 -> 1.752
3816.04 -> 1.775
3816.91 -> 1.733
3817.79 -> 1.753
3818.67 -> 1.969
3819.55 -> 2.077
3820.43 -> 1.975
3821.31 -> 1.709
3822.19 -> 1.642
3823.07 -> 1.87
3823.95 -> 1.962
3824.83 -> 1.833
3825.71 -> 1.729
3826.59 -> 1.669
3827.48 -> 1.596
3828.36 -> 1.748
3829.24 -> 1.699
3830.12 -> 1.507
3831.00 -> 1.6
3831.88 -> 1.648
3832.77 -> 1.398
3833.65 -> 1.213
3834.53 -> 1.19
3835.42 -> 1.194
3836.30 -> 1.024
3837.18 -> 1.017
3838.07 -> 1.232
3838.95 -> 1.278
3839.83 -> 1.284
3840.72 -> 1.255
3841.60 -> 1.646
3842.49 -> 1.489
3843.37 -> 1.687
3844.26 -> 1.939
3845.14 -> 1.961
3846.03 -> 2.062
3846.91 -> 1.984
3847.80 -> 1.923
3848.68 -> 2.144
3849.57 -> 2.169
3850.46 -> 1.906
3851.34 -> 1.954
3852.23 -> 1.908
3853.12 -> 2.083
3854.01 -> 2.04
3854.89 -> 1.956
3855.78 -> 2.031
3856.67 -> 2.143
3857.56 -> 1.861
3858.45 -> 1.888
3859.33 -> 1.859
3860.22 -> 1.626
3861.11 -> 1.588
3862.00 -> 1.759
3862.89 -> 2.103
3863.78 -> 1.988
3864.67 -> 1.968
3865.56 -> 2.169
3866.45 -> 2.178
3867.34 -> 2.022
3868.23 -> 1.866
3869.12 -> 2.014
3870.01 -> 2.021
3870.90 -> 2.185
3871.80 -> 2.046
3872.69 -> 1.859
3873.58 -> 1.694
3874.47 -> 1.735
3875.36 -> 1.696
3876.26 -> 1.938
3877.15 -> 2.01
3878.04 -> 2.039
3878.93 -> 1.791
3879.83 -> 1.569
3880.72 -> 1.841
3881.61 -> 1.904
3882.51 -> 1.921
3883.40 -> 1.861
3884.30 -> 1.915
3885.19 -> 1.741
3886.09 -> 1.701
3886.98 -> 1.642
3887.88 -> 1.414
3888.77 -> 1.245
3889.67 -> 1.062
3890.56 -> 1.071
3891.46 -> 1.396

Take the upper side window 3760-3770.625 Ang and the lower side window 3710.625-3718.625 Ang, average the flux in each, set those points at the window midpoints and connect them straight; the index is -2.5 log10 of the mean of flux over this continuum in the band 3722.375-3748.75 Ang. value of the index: 0.10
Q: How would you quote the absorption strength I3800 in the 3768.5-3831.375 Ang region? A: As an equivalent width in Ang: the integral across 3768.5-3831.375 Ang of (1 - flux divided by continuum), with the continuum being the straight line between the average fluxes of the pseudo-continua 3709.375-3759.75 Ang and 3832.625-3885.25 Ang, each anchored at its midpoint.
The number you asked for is -3.4 Ang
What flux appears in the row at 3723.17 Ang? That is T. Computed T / 1.307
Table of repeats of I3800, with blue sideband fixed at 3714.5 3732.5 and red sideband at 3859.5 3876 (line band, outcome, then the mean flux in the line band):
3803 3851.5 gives 2.7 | 1.74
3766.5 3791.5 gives -0.7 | 1.8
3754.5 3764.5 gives -0.6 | 1.82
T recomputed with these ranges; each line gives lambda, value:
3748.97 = 1.519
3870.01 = 2.021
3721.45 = 1.331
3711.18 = 1.456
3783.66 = 1.973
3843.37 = 1.687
